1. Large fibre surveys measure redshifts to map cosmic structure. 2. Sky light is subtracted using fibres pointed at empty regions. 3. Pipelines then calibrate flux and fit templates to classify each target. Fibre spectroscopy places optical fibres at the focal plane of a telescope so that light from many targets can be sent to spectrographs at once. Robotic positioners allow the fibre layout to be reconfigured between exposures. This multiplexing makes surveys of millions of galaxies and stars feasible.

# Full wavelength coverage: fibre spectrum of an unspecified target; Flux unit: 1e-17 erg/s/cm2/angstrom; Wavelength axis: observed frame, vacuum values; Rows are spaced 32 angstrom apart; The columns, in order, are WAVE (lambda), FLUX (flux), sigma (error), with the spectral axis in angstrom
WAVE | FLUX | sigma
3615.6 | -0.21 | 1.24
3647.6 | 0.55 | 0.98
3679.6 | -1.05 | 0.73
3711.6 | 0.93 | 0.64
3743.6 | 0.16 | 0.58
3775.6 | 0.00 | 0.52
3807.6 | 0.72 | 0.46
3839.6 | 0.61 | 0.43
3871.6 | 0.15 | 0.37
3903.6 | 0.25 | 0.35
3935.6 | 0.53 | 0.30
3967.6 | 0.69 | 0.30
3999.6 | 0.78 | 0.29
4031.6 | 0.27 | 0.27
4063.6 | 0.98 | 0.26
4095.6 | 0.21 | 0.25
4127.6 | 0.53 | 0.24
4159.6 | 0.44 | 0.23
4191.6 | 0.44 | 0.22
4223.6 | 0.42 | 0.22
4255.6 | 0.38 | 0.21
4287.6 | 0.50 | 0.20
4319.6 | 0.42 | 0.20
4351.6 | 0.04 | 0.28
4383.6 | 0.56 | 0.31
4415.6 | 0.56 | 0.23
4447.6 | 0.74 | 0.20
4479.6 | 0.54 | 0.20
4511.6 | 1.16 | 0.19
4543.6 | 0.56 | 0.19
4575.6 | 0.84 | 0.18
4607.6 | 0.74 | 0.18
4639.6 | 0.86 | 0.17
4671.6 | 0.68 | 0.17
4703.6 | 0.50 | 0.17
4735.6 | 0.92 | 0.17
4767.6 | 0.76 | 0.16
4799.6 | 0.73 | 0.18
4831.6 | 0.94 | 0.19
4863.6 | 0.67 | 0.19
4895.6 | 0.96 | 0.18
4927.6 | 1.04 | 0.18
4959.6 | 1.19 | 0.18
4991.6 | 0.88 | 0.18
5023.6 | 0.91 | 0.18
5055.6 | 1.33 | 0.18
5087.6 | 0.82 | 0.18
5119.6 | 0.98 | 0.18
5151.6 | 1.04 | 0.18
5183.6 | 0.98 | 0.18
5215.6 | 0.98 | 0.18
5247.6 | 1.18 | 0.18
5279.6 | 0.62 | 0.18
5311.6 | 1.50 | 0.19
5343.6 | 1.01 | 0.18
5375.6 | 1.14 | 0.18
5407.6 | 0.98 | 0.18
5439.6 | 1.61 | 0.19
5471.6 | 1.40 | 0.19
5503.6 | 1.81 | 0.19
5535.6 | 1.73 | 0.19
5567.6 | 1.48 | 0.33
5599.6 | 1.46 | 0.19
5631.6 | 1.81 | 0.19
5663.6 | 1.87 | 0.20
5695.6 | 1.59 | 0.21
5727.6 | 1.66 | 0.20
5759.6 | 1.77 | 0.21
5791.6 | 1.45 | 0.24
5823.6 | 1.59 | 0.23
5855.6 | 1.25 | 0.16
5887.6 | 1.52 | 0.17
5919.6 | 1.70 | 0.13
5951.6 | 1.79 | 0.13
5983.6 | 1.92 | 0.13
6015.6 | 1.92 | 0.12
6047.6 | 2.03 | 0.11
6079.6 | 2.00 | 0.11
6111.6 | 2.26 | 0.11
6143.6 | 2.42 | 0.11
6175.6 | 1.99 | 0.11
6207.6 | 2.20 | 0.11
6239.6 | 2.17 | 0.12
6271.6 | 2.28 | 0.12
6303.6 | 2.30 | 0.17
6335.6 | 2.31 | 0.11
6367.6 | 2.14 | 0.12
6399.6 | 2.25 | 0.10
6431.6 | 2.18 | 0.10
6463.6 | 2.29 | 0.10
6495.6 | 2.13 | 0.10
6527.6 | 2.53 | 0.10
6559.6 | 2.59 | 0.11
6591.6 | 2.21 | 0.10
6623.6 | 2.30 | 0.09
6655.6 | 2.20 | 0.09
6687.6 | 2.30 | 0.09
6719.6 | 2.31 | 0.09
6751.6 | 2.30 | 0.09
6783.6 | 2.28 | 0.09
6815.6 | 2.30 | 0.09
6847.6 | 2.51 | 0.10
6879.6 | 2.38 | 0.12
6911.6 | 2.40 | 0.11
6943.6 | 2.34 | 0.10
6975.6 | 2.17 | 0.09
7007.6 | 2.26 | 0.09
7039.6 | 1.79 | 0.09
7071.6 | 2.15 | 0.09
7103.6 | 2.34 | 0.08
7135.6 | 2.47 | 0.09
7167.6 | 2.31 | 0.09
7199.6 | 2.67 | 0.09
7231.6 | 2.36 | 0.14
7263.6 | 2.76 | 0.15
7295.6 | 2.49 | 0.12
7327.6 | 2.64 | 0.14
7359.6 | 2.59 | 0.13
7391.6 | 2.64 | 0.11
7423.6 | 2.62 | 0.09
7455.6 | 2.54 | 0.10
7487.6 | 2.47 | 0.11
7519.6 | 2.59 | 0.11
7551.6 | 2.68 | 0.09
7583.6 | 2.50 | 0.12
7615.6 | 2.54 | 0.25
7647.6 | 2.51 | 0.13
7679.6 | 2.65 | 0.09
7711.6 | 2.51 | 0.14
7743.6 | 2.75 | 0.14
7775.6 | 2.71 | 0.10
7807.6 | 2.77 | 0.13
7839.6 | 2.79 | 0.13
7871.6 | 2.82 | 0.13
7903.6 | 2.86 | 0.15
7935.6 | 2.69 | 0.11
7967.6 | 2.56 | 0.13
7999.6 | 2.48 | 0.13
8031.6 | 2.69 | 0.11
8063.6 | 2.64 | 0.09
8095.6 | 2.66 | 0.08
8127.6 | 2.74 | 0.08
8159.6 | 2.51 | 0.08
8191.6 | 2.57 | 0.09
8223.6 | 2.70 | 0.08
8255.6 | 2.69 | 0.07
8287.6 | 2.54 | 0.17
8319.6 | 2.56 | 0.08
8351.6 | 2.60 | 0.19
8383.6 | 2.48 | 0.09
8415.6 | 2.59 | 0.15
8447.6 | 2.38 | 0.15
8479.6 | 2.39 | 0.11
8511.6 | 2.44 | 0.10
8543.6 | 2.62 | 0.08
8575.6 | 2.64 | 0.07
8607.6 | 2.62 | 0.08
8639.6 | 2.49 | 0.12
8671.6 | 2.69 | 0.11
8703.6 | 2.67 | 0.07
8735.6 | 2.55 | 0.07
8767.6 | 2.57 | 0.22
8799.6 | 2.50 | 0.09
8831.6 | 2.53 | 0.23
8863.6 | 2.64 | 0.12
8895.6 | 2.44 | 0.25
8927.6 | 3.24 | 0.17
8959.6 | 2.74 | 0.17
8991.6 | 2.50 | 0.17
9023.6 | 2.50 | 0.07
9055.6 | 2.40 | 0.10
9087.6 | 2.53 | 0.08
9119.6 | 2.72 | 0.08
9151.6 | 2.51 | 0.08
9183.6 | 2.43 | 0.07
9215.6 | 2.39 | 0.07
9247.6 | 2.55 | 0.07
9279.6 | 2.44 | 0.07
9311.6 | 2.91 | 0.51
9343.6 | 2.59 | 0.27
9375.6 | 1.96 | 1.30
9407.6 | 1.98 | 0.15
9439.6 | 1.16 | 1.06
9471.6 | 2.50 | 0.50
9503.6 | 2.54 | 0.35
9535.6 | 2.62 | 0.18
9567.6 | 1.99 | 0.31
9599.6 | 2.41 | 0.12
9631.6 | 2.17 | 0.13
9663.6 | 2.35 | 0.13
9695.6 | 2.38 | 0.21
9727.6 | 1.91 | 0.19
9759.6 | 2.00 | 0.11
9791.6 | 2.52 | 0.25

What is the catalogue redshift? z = 0.359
